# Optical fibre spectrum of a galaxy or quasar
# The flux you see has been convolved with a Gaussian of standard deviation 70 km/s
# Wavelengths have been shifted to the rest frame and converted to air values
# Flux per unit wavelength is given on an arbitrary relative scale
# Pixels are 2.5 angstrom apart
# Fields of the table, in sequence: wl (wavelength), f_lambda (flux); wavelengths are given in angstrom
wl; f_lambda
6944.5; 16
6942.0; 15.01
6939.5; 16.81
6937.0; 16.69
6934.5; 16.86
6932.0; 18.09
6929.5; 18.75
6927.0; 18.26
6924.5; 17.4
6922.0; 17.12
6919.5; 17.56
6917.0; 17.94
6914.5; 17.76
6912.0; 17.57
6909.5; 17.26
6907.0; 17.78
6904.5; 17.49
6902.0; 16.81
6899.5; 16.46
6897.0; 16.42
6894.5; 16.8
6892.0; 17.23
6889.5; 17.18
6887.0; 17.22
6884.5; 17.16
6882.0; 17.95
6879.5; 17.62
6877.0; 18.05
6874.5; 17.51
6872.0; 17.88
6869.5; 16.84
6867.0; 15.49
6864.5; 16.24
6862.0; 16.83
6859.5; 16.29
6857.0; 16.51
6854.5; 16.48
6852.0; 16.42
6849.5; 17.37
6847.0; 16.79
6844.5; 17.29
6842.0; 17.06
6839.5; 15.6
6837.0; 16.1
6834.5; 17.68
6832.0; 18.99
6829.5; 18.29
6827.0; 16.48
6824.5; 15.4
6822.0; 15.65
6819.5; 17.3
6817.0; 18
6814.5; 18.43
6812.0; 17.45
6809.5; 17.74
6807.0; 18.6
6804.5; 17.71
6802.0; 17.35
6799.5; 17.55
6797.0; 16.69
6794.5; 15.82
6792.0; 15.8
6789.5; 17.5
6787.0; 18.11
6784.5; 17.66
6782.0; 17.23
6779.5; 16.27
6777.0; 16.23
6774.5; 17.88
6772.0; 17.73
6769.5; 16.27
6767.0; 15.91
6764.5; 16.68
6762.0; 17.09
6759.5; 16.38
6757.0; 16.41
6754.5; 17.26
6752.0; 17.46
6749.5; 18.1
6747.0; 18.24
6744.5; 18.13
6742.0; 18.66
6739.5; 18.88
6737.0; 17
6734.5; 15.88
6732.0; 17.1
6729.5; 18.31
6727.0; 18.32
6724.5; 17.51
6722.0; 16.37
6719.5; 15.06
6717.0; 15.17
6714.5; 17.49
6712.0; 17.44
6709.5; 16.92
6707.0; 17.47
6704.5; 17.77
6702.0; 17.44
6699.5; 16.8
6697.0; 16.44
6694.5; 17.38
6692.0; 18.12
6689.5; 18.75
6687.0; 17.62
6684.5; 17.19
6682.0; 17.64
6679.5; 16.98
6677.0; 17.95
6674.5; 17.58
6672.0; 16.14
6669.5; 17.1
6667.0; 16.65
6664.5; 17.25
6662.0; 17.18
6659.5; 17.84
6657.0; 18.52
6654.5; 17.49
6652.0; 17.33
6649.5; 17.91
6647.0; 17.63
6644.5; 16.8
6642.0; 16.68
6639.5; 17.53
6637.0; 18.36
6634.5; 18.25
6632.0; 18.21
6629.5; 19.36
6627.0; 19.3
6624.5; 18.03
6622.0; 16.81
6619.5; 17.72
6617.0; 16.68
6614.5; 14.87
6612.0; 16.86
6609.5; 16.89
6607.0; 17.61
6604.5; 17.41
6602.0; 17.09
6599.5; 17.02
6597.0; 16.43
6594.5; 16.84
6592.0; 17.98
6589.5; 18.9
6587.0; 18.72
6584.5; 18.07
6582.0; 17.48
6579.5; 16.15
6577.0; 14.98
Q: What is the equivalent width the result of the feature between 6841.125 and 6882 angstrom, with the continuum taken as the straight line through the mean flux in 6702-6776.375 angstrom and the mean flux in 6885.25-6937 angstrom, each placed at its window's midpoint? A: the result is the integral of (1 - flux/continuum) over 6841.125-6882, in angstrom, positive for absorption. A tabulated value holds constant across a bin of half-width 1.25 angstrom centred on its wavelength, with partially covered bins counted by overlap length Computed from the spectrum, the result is 0.9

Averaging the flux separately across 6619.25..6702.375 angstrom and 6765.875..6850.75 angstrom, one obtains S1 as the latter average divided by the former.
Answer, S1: 0.97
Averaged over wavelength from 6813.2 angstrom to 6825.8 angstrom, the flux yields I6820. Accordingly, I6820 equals 17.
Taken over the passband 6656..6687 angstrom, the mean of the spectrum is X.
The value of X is 17.3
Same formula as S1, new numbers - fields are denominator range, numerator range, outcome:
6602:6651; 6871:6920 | 0.99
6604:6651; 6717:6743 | 0.98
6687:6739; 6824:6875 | 0.98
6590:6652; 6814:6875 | 0.97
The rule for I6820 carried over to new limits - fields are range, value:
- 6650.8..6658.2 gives 17.8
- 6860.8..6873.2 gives 16.7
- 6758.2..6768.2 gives 16.5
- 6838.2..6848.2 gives 16.7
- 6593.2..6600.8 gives 16.8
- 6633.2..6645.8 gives 17.5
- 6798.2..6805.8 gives 17.5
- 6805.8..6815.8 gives 18.1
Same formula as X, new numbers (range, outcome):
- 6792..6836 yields 17.3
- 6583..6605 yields 17.6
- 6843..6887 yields 17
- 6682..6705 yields 17.5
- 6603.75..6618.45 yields 16.7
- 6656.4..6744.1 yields 17.3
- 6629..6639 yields 18.4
